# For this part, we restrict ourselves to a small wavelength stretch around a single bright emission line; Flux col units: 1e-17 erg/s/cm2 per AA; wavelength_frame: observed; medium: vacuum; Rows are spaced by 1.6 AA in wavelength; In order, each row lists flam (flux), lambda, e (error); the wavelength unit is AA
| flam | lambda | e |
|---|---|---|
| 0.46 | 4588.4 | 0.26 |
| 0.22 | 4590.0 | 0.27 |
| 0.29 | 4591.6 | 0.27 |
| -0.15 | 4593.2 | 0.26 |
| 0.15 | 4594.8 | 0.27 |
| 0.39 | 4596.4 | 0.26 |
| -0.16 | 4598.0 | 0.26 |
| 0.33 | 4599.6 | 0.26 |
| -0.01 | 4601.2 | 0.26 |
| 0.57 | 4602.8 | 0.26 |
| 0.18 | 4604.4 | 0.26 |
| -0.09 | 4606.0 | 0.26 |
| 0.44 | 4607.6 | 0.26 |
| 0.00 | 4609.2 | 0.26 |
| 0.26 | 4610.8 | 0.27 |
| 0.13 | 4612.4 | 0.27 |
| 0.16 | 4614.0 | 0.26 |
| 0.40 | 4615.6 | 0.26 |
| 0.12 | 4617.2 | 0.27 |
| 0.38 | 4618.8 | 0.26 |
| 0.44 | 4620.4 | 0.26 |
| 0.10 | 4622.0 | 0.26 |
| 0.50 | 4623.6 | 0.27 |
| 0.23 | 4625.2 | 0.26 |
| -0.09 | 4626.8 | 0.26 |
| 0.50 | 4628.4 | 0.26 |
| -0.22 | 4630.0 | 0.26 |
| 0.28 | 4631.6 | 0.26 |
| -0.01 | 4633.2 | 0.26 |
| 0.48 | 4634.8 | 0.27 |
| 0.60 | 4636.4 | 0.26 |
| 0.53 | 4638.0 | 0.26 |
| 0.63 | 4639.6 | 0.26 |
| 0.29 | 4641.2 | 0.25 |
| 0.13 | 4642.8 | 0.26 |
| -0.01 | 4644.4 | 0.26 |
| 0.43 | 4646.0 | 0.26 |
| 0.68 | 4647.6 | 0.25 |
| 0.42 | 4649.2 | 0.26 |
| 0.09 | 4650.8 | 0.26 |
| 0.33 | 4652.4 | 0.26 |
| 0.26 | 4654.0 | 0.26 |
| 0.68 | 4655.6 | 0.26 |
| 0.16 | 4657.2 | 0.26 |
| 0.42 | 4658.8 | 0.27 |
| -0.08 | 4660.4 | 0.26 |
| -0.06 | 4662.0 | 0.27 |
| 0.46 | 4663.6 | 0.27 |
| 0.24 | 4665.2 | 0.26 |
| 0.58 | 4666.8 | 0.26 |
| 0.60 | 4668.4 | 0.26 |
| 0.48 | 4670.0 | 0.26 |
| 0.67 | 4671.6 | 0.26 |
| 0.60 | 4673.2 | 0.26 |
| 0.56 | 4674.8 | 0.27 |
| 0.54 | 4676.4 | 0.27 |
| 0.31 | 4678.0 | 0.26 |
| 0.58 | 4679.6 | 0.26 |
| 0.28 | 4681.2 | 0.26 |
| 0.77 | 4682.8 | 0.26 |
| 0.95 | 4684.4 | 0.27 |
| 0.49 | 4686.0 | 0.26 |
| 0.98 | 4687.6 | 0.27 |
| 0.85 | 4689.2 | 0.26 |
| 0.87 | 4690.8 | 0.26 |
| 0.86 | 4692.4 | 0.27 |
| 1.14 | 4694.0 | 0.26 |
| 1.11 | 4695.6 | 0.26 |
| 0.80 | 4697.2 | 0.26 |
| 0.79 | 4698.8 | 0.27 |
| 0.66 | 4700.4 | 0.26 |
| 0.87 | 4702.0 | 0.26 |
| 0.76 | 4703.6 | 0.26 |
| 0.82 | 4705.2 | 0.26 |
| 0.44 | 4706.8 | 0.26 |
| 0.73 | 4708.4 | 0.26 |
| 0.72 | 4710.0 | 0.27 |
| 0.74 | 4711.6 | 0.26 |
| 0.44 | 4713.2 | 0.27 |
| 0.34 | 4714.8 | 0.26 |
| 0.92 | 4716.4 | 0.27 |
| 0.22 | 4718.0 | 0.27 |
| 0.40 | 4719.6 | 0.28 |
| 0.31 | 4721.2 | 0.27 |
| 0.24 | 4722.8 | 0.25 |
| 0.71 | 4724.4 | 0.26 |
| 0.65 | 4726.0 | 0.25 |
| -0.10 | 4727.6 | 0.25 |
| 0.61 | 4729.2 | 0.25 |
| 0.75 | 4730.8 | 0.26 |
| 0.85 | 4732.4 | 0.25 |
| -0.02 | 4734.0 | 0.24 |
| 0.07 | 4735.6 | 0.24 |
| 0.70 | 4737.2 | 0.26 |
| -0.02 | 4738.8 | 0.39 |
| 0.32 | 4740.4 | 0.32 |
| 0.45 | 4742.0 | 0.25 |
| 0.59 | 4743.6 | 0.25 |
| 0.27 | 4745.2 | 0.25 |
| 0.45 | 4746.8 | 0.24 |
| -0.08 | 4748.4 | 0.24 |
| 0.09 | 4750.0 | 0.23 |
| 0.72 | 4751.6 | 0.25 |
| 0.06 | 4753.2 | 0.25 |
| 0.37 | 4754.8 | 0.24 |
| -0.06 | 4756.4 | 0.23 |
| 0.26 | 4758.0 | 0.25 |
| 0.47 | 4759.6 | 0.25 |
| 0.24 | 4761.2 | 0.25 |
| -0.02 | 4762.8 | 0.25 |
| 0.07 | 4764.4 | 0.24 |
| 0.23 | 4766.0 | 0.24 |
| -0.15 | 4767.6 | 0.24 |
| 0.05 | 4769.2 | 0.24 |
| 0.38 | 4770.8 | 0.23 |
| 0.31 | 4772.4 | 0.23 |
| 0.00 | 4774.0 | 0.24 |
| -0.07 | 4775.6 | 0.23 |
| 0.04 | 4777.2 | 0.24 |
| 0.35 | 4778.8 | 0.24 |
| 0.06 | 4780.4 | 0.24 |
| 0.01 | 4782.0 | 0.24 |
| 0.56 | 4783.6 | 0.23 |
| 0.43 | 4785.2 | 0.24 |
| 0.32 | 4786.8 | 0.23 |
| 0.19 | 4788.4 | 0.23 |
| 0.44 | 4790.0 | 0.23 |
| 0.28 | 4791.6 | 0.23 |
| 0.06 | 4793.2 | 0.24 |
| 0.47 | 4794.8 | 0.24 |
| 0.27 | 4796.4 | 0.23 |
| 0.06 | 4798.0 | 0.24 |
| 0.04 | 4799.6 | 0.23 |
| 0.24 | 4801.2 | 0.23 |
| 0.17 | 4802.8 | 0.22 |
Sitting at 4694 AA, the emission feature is C IV 1549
